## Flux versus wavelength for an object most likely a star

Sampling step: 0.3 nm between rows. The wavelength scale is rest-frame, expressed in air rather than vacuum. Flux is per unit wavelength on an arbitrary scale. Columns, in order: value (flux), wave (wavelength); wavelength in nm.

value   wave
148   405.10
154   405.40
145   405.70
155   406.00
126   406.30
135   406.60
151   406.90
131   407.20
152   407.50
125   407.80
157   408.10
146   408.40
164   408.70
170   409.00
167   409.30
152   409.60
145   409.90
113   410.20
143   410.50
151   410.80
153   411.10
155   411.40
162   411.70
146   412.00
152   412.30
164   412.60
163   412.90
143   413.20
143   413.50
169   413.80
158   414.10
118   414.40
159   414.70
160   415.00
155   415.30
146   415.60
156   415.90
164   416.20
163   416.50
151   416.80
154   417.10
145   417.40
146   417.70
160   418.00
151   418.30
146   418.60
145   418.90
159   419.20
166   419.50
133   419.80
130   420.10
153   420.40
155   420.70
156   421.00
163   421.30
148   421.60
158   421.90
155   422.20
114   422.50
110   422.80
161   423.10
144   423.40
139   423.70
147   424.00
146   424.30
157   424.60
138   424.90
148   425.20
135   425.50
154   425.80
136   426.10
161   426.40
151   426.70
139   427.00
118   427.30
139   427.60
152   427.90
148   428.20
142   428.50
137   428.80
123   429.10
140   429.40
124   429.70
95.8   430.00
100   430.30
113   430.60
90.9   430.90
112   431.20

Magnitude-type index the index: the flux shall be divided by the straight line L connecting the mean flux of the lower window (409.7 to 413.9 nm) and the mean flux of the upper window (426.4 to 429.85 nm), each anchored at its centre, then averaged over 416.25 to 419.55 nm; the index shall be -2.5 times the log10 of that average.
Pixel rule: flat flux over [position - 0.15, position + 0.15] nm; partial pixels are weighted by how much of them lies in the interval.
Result -0.055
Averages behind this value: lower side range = 150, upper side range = 139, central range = 153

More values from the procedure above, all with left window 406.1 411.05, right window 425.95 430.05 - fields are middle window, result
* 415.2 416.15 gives -0.08 mag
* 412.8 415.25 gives -0.06 mag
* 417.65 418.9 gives -0.07 mag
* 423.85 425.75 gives -0.05 mag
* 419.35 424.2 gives -0.04 mag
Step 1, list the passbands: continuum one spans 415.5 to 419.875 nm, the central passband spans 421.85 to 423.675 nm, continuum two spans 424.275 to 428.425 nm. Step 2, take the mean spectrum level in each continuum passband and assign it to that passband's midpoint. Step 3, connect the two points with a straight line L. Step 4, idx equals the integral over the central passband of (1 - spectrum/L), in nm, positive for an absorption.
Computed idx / 0.105 nm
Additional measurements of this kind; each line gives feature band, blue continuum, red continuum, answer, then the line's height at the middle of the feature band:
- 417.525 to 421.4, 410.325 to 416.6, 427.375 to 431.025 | -0.223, 143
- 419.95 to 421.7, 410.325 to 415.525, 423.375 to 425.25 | -0.039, 148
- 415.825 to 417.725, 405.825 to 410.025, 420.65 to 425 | -0.100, 147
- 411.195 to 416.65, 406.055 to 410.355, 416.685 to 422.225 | -0.214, 148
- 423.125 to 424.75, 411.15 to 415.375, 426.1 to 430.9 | -0.118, 138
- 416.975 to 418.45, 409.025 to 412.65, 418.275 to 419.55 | 0.011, 152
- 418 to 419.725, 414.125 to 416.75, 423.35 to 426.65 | -0.031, 150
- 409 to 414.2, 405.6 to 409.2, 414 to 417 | -0.077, 150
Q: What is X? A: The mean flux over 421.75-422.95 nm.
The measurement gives 134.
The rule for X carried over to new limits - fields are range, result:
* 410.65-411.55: 153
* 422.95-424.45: 147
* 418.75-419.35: 152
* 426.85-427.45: 128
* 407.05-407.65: 141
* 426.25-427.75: 142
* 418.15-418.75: 149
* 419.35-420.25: 143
